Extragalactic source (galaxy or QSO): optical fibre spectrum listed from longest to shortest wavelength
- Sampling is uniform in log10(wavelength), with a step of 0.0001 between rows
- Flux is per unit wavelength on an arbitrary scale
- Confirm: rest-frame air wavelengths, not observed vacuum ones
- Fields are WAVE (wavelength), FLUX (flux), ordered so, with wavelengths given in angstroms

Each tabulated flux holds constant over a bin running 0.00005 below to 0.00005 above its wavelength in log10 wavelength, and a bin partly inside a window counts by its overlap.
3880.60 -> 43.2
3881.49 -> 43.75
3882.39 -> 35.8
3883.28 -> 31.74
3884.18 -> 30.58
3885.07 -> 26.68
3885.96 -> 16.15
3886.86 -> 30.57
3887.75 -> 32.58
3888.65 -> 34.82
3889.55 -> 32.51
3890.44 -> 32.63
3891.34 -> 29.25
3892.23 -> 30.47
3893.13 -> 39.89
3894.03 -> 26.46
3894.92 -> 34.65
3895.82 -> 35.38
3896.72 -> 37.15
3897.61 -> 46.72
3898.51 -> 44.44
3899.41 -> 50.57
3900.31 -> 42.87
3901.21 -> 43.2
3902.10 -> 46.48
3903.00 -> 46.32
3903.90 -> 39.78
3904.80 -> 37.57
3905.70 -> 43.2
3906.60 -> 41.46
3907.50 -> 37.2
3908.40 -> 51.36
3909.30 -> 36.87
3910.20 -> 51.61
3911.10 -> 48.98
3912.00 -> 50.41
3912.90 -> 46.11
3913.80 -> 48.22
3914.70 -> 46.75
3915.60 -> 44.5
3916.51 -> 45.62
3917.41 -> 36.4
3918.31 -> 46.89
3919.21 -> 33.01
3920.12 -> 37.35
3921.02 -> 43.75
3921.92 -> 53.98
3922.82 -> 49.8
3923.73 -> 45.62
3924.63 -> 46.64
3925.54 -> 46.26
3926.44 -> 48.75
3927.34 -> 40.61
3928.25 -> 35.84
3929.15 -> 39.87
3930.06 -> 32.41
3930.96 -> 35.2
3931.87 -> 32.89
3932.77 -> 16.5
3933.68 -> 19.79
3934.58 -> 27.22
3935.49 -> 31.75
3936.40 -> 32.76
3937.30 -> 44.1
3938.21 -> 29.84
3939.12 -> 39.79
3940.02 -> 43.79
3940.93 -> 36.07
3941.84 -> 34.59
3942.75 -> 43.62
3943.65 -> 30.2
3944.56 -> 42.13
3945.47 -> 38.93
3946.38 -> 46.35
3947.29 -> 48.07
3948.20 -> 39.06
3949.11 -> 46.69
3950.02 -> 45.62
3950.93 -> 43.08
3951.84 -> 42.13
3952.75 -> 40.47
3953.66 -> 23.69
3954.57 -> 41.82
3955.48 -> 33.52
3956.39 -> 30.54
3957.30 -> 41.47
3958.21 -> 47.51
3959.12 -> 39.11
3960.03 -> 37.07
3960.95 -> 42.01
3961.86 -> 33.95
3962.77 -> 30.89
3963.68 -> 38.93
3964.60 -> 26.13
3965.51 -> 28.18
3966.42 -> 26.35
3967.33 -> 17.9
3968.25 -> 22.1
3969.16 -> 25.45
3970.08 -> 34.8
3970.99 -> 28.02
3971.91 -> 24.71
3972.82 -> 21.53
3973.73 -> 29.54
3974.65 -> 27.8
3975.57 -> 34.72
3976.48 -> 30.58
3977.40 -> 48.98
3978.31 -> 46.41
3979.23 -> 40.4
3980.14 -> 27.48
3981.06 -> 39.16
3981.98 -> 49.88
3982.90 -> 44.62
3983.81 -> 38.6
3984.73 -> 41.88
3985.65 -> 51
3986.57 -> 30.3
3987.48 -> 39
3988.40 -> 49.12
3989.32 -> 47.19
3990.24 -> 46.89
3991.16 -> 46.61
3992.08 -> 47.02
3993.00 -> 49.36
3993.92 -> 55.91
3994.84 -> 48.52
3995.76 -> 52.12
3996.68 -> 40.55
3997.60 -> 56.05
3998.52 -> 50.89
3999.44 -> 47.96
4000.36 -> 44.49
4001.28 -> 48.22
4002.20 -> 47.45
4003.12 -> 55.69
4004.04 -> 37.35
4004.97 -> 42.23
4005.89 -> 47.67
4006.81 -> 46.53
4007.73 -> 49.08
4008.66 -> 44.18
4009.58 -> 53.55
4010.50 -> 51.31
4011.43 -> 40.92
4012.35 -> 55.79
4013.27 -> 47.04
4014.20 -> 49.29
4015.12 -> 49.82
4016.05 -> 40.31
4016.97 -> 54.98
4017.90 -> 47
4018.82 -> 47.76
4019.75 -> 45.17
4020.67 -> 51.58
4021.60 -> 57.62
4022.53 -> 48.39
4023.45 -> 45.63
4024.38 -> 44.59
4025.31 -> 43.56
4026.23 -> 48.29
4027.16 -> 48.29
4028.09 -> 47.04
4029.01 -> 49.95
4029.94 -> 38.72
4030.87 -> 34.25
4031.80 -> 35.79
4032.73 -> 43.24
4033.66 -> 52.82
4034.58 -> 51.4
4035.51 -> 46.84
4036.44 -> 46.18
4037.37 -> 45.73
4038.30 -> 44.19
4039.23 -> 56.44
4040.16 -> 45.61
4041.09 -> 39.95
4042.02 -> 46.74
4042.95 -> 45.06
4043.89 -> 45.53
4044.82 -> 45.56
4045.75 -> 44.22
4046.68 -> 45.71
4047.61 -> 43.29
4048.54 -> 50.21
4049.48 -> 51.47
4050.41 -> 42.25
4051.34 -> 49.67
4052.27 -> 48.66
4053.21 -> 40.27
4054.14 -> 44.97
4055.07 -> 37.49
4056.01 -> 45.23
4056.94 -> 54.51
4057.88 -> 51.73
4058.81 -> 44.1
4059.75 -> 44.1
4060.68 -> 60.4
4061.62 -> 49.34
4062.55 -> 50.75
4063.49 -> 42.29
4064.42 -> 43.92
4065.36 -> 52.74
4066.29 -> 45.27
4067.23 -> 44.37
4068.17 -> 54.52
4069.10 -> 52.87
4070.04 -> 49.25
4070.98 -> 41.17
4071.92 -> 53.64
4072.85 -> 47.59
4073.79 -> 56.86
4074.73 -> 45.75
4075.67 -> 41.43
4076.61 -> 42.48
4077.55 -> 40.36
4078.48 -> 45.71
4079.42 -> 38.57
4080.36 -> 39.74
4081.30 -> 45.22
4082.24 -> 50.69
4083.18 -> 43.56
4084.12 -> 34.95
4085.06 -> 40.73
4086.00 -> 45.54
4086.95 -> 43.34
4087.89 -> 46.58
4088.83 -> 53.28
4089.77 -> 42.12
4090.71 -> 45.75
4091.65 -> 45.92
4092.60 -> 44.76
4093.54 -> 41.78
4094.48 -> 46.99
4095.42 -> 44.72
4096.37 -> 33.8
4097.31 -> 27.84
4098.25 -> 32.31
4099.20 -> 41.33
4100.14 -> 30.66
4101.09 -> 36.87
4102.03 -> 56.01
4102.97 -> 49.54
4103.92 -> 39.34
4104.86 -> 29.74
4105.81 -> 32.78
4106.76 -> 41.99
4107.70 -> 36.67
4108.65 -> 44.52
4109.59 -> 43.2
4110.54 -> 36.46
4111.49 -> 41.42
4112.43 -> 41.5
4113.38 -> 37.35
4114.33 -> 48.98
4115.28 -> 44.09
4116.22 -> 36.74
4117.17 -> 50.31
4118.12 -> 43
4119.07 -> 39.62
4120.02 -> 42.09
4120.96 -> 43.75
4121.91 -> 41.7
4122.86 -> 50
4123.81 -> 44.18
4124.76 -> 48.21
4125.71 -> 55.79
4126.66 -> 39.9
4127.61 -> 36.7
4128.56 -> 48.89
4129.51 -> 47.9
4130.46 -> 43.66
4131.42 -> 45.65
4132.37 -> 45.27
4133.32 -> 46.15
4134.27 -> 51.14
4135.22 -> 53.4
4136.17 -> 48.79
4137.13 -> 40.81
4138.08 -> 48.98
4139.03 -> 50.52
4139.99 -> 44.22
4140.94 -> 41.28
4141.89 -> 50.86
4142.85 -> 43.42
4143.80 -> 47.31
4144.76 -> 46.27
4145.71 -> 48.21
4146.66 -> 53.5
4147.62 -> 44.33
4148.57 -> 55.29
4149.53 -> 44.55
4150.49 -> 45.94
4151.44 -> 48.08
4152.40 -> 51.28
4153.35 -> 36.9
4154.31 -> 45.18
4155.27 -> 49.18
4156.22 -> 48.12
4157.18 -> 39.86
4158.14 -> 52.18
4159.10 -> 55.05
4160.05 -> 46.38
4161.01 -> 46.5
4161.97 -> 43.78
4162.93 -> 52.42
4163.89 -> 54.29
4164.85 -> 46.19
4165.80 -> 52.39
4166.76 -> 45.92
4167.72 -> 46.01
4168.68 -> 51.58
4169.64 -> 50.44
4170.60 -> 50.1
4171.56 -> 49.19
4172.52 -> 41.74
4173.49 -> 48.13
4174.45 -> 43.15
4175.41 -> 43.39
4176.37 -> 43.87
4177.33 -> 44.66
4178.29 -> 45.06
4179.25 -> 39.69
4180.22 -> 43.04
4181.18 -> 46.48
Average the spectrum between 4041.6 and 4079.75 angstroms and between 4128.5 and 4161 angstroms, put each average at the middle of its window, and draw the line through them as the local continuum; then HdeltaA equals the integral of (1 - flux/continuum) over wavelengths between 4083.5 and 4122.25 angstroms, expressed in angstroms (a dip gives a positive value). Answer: 4.6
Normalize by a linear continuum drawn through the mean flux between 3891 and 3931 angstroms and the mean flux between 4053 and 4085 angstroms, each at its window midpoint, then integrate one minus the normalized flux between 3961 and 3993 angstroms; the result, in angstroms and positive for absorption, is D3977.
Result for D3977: 5.8 angstroms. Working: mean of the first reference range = 42.2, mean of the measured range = 36.1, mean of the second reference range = 46.3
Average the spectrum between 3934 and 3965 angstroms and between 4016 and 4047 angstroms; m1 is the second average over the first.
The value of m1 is 1.22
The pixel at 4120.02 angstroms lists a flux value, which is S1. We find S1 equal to 42.09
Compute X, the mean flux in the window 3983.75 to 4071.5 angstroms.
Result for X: 47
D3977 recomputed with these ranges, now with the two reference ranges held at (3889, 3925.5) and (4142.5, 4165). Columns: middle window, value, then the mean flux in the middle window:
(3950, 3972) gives 4.86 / 33.7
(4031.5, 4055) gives -0.42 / 46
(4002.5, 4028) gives -1.91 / 47.9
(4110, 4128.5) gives 1.40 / 43.4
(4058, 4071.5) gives -0.78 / 48.3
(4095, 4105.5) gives 1.86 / 38.2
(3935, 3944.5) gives 1.33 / 36.8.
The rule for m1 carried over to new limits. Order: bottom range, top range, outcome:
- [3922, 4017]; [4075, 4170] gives 1.11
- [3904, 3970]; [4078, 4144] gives 1.12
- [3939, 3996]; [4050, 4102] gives 1.17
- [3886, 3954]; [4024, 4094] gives 1.16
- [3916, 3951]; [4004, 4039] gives 1.20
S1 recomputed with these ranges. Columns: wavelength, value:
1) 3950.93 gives 43.08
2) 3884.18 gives 30.58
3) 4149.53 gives 44.55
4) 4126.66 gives 39.9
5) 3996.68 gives 40.55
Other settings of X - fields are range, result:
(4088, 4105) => 41.6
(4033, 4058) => 46.6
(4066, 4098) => 44.5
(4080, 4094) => 44.3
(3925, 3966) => 37.1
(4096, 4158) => 44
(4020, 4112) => 44.8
